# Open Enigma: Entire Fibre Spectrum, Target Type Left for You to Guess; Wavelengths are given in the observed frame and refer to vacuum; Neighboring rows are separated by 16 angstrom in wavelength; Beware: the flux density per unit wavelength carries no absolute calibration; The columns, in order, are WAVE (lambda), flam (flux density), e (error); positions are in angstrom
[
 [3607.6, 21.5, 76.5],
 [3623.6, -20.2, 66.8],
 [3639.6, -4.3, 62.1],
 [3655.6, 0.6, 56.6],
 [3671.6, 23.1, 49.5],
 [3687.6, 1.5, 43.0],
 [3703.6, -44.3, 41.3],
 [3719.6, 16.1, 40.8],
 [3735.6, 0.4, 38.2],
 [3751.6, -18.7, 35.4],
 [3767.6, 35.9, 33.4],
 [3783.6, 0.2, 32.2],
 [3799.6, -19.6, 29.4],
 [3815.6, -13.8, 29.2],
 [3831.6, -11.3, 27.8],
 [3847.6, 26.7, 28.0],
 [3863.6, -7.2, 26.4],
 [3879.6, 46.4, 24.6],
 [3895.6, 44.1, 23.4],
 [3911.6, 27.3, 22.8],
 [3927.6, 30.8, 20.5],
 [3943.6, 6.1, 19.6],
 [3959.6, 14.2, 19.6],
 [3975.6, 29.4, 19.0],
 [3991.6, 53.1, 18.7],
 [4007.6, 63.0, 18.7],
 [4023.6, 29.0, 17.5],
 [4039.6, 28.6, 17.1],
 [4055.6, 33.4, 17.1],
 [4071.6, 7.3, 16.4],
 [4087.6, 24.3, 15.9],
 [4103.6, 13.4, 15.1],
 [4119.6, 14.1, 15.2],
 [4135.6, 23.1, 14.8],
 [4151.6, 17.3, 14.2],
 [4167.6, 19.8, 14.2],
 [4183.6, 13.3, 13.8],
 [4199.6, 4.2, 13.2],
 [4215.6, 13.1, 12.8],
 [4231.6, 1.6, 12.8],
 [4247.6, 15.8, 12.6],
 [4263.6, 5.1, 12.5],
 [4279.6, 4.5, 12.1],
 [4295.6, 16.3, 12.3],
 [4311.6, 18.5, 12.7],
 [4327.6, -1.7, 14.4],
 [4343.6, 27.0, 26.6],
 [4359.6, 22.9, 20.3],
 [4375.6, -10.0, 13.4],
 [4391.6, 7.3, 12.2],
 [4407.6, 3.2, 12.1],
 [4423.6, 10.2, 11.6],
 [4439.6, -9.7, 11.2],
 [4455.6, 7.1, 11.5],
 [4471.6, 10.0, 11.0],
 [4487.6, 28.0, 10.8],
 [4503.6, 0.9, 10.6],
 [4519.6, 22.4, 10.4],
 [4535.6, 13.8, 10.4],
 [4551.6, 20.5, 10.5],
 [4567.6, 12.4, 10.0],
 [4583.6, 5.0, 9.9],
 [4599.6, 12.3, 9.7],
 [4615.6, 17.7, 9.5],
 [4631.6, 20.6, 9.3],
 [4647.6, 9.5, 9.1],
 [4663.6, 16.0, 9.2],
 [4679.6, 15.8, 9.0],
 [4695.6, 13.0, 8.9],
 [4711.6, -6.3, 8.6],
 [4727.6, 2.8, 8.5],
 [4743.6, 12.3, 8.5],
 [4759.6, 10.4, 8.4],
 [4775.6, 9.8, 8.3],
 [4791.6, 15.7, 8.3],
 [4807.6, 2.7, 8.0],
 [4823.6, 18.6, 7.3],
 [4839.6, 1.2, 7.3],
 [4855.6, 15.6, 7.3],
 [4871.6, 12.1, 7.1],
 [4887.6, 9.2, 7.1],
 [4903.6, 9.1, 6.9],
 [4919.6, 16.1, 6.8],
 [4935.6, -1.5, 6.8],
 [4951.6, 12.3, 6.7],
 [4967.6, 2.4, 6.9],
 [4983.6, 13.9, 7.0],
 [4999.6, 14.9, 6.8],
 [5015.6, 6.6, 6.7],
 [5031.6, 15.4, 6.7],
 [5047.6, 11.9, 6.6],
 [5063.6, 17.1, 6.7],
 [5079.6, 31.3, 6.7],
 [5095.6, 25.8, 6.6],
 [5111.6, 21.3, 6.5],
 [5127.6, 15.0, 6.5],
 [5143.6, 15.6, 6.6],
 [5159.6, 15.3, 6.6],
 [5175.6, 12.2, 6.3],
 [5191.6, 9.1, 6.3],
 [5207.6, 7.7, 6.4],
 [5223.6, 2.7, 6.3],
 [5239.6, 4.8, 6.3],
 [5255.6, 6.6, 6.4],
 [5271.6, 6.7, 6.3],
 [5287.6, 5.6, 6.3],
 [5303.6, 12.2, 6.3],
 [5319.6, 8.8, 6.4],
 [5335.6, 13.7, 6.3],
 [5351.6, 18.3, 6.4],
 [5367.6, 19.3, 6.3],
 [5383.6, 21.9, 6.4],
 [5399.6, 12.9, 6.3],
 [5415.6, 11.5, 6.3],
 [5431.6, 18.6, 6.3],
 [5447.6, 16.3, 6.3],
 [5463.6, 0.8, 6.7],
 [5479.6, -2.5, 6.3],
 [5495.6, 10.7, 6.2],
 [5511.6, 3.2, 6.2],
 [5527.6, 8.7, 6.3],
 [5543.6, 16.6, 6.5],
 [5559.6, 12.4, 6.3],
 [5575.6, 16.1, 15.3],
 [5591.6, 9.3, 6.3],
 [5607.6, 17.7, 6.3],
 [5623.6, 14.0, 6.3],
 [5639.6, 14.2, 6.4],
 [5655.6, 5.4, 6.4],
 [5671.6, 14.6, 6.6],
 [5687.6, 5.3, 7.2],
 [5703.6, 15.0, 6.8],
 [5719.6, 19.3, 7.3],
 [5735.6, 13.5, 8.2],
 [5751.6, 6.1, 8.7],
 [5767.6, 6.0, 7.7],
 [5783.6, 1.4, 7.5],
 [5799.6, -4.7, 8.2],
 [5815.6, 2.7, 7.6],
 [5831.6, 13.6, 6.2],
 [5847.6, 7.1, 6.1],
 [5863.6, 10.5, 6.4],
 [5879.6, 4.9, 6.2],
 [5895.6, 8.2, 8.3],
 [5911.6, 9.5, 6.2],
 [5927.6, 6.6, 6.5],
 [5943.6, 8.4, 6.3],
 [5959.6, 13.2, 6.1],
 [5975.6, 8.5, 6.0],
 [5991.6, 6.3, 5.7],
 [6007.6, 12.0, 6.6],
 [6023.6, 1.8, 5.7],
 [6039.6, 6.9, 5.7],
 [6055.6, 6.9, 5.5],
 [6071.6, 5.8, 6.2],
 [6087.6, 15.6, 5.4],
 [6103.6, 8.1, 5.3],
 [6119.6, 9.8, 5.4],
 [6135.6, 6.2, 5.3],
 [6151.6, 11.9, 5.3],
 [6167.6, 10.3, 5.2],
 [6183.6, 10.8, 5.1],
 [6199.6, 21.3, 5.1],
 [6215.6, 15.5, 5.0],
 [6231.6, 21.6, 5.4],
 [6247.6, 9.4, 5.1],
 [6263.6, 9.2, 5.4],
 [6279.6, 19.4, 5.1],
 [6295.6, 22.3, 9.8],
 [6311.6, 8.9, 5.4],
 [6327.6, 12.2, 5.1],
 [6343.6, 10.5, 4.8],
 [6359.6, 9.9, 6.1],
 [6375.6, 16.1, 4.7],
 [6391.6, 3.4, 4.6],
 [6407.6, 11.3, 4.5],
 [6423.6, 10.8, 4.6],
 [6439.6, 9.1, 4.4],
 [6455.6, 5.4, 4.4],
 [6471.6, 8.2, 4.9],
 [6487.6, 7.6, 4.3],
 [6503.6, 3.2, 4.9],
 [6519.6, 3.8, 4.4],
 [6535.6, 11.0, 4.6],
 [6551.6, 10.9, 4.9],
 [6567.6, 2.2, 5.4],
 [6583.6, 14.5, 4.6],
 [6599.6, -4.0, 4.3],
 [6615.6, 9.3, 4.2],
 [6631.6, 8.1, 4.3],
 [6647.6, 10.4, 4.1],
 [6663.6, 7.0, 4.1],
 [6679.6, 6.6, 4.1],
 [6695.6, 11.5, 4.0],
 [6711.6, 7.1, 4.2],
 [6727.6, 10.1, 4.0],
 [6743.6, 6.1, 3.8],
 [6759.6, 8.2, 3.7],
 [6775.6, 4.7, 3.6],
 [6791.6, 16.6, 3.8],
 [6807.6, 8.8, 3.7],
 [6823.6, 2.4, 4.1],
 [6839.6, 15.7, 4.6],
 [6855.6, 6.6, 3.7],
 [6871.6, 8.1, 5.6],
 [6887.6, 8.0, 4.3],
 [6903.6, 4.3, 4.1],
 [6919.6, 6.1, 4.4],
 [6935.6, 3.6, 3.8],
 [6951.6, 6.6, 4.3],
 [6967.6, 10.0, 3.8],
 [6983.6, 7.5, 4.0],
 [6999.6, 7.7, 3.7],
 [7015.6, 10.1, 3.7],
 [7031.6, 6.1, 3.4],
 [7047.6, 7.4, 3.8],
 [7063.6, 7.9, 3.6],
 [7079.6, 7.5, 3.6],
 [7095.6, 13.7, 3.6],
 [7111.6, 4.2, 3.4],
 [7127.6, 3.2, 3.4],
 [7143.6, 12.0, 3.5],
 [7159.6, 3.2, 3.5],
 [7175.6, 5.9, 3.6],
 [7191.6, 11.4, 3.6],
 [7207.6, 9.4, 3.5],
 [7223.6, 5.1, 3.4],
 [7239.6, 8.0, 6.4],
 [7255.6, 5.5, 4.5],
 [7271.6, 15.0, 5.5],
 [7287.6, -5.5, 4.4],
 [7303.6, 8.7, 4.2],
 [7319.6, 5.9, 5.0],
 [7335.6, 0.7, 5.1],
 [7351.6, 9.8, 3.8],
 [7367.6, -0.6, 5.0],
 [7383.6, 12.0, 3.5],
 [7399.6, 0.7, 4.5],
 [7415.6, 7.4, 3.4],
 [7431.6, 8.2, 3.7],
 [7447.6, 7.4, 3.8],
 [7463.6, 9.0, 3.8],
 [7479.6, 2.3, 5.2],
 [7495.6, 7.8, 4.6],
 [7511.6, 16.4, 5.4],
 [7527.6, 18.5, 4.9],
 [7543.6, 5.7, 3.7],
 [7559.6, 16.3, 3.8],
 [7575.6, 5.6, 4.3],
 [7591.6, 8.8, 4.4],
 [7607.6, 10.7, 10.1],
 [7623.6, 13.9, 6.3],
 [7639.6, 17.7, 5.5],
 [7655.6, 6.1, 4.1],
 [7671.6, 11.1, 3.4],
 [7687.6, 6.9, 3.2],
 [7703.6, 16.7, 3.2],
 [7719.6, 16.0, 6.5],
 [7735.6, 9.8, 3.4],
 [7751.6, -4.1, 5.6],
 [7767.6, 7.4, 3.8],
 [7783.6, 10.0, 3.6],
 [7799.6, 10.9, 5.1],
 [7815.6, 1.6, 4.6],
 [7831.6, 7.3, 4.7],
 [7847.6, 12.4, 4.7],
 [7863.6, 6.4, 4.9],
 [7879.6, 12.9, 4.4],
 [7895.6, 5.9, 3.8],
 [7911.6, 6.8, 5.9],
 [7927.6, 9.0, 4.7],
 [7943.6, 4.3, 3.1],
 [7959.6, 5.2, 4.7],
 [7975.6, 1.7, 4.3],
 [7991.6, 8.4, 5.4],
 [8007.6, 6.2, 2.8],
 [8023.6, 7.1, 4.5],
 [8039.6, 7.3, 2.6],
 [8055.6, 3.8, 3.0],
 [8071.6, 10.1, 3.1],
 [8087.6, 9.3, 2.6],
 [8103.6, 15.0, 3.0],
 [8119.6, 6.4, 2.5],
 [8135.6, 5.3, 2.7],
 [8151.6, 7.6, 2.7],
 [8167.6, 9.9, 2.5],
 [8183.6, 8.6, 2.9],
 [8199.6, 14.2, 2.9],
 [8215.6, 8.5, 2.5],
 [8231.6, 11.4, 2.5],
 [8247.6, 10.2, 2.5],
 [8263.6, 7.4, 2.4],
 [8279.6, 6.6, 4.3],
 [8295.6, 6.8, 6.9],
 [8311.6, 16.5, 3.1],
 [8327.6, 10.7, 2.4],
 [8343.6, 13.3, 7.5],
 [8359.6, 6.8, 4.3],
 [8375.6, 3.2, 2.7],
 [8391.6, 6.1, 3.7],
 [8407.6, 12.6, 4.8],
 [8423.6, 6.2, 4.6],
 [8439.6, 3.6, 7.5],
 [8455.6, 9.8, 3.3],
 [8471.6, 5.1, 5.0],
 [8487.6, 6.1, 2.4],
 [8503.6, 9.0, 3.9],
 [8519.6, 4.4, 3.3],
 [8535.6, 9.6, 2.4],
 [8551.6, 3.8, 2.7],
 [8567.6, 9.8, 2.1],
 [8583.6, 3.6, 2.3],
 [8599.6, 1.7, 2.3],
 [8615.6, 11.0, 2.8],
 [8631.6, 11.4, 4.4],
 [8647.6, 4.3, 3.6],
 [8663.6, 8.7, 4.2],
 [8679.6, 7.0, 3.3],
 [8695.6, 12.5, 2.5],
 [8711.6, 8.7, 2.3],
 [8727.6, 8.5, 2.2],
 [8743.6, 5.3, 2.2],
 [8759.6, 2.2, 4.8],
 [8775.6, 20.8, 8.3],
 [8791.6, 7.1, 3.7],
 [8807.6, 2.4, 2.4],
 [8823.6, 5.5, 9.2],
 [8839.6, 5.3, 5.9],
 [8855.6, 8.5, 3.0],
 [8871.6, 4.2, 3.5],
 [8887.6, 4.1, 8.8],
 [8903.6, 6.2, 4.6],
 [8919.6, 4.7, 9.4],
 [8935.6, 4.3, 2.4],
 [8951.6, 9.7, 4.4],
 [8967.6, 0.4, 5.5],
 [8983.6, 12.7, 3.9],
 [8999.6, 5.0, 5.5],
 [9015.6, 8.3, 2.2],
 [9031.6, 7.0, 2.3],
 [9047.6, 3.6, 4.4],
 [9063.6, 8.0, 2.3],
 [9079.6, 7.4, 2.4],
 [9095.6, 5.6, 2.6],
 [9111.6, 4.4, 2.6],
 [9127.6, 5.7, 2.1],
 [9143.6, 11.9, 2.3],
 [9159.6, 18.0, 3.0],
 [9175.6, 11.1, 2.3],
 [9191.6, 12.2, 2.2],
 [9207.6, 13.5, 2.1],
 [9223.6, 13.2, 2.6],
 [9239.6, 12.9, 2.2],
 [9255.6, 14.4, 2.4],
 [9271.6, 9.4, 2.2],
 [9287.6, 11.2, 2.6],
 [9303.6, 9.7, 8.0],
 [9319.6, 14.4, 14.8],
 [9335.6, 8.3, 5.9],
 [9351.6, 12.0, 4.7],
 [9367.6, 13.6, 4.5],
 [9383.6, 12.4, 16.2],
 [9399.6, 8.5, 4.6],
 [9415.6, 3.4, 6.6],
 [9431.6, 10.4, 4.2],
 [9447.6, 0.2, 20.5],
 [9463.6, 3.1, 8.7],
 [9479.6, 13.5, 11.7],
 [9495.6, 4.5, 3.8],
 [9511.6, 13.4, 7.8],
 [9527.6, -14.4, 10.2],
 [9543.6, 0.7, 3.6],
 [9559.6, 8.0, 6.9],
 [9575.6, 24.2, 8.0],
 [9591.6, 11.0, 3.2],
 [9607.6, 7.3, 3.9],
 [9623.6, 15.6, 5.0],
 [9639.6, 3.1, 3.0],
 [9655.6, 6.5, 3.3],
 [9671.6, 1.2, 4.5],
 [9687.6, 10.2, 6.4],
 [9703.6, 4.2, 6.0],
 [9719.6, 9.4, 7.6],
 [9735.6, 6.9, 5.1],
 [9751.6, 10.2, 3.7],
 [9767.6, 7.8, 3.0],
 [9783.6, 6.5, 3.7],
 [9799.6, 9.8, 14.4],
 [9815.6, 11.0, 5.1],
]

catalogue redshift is 2.29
